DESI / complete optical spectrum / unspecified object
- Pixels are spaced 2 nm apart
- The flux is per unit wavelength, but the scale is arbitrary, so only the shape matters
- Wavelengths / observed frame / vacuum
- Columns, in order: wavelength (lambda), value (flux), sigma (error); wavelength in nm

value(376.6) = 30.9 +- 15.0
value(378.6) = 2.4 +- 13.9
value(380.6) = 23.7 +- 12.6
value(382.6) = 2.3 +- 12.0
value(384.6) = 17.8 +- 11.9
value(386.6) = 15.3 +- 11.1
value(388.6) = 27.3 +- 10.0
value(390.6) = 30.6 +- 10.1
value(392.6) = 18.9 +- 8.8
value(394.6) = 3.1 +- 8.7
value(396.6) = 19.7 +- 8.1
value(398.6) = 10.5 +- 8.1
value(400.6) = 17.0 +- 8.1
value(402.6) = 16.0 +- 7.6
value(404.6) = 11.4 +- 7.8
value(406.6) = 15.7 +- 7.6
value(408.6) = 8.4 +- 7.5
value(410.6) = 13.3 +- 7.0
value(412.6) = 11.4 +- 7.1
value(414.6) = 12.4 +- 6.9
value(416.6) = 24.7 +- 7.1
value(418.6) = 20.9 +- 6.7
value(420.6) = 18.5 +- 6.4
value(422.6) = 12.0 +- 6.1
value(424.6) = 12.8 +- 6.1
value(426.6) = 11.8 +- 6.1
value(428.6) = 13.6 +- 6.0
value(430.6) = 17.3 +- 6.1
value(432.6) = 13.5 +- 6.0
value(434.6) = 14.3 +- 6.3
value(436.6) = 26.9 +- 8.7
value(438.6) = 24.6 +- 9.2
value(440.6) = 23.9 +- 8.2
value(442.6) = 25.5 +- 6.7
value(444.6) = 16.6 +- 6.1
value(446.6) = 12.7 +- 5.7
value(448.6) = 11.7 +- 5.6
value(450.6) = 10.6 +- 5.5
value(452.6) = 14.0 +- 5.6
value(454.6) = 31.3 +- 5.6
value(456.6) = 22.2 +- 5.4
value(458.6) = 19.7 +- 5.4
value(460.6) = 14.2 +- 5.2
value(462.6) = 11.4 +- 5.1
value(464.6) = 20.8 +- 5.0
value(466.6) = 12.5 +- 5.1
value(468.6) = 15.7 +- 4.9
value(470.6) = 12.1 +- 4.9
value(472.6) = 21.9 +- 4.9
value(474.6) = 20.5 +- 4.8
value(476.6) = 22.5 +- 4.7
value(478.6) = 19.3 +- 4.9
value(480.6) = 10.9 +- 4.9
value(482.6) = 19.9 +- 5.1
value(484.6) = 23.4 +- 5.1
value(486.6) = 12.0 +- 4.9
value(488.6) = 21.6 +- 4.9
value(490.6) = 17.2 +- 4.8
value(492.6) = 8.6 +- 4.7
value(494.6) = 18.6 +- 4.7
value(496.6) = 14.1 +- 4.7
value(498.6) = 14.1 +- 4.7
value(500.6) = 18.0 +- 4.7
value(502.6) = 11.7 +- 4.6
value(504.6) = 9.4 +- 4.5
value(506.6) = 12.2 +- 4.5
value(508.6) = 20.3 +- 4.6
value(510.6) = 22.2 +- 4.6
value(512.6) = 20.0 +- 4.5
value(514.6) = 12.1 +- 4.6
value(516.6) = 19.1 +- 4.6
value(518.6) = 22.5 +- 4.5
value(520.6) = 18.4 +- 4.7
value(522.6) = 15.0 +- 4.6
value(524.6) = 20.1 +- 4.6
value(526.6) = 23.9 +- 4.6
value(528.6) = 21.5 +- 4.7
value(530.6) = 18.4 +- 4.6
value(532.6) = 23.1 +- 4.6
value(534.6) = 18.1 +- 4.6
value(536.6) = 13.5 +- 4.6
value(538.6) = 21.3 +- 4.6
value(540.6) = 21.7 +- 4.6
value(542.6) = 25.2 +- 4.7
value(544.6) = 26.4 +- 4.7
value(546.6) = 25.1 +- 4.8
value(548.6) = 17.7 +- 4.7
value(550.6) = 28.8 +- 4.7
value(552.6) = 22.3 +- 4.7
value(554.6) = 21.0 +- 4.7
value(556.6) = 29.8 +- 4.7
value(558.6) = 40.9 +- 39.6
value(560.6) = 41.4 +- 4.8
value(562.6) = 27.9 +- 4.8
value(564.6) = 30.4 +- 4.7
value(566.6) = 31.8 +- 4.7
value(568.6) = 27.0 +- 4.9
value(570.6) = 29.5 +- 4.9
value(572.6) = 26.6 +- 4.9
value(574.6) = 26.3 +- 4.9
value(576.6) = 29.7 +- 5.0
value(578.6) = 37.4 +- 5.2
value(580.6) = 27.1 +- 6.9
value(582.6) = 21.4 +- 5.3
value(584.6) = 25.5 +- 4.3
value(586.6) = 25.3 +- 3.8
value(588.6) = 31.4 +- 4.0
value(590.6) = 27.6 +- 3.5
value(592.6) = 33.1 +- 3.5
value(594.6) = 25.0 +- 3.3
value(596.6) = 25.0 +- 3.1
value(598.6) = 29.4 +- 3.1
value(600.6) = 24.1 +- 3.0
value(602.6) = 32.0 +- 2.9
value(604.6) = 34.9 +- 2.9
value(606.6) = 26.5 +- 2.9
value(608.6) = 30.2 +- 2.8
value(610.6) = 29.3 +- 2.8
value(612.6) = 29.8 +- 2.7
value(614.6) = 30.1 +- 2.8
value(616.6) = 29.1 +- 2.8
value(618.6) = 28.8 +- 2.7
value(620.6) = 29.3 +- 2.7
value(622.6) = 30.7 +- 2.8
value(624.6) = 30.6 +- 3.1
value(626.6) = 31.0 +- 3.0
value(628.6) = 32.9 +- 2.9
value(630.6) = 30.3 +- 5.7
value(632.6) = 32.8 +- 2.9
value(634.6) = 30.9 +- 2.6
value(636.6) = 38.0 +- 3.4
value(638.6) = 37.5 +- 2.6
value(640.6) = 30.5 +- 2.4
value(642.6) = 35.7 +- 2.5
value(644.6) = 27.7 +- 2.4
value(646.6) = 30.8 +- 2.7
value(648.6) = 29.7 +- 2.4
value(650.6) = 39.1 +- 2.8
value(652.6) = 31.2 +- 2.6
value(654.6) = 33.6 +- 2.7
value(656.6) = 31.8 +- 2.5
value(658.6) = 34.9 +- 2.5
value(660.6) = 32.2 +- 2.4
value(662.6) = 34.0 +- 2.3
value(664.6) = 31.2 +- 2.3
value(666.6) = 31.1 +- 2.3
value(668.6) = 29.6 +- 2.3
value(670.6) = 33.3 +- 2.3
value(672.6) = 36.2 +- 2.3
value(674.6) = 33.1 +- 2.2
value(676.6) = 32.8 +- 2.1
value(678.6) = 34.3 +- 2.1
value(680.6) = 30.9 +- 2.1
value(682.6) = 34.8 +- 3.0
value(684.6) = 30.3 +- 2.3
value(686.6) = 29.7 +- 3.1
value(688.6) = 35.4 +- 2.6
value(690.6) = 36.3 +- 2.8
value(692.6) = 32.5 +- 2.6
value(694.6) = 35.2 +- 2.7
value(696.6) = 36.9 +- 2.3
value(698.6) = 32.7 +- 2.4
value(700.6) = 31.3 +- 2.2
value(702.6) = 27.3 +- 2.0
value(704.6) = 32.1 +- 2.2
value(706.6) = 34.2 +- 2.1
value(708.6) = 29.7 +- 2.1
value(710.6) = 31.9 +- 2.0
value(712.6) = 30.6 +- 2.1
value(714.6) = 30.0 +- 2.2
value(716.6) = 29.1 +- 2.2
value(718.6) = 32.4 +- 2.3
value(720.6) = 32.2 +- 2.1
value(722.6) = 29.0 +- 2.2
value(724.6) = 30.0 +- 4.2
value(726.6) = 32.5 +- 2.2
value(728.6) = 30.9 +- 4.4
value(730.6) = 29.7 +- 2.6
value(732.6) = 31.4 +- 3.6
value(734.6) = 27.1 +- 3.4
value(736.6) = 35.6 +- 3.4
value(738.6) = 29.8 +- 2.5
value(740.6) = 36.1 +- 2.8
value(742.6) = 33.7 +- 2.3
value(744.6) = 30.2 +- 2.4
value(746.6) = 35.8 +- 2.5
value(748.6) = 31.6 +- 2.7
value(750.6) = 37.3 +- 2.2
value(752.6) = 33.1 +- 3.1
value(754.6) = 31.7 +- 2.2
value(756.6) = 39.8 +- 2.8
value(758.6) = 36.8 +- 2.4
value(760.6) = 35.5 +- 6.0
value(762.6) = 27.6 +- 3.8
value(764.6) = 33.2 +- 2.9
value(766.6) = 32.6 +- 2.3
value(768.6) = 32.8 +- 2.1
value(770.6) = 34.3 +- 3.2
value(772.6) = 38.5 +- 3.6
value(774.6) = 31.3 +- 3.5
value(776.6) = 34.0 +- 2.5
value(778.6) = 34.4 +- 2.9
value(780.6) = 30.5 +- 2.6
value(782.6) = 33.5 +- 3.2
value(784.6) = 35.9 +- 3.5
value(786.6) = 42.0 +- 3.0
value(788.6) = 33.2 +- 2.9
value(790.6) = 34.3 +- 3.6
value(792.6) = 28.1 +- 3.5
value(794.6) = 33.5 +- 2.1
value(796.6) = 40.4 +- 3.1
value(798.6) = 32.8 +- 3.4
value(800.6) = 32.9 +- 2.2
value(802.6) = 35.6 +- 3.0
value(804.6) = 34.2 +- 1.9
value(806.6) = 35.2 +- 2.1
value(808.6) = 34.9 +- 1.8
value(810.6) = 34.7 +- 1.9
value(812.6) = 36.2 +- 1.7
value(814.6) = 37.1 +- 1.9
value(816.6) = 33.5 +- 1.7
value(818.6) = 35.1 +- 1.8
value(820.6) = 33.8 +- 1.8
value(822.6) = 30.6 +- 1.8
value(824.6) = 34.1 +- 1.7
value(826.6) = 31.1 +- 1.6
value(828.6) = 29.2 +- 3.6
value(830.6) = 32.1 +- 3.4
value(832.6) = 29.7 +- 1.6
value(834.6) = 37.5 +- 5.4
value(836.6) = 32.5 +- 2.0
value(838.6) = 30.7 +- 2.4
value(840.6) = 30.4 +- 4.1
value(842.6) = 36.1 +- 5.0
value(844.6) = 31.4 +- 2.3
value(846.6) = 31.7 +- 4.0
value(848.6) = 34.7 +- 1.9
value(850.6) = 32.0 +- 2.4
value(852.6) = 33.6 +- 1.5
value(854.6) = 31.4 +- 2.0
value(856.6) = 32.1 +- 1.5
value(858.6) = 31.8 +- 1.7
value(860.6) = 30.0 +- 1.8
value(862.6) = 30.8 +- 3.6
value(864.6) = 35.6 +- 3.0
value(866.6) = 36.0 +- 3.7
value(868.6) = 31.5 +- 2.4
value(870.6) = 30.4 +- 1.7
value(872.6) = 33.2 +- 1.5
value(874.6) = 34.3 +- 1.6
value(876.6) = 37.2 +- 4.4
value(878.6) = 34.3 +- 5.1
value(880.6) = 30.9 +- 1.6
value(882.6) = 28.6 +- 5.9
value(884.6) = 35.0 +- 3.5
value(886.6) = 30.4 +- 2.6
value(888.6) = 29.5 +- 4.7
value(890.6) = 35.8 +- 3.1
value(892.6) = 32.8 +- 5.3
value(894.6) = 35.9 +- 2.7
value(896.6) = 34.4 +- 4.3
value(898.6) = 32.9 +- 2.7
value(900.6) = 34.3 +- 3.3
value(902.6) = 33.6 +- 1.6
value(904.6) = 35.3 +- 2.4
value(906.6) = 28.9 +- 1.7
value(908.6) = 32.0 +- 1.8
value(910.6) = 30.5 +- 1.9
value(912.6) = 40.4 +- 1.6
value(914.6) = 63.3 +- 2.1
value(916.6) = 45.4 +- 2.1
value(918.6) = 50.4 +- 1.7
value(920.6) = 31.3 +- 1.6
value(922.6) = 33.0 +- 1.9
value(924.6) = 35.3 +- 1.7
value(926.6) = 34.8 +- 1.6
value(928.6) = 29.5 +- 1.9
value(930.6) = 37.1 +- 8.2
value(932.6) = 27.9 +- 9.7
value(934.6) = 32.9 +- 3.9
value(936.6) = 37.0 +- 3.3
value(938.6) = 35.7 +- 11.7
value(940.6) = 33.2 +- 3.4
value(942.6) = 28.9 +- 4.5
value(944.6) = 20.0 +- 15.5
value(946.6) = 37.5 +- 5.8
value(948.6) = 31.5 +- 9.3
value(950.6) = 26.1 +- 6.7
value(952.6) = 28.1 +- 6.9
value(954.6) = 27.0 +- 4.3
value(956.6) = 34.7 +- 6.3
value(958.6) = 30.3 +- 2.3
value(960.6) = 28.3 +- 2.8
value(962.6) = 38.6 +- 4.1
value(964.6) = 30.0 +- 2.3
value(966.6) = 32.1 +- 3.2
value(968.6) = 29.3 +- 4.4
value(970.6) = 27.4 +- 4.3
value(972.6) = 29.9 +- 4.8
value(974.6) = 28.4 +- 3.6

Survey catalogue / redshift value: 0.39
